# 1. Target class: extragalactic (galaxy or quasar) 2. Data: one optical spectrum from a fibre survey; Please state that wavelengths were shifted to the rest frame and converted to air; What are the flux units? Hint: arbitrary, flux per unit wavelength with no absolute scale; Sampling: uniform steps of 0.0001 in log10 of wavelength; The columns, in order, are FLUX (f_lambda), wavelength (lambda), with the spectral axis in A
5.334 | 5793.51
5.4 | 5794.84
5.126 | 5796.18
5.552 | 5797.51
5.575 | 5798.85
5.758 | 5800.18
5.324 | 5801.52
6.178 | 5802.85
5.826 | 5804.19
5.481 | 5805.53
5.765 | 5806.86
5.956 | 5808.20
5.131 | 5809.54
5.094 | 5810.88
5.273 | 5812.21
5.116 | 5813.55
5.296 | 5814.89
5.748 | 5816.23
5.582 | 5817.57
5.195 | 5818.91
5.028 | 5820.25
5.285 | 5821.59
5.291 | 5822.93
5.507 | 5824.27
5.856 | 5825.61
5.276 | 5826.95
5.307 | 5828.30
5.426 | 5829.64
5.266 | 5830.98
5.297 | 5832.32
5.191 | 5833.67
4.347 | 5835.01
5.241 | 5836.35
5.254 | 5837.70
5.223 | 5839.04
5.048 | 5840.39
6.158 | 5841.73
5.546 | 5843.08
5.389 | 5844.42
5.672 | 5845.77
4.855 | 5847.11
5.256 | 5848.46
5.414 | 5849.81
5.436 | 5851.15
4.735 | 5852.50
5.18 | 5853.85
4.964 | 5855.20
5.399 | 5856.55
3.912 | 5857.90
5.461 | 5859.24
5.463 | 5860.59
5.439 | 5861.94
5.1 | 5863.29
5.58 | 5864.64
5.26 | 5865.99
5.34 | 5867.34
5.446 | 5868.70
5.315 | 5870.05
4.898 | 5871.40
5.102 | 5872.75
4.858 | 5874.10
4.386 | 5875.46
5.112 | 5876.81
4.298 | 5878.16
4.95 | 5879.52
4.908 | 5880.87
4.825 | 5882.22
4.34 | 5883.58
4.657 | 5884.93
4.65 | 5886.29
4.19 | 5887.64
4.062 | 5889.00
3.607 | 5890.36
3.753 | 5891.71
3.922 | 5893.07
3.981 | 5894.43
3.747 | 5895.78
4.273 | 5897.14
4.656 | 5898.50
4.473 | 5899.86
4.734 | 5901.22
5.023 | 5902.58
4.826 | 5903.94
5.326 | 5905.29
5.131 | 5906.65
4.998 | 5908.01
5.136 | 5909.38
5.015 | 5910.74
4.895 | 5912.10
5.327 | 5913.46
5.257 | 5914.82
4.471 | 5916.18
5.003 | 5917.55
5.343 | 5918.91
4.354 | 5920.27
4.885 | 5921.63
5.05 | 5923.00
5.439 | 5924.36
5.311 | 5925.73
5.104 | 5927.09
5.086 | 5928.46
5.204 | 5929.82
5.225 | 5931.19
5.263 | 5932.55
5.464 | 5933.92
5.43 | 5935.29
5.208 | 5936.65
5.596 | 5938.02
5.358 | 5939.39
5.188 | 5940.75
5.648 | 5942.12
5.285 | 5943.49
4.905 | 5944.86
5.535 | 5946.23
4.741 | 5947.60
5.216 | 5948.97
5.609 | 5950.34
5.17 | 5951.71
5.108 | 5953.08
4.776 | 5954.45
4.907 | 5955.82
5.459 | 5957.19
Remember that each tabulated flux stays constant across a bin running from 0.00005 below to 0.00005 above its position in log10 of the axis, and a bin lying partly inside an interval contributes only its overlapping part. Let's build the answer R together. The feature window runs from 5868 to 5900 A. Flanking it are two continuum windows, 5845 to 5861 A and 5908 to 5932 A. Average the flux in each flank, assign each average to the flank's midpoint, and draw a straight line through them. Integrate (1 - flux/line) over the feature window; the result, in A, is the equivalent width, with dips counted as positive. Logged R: 3.7 A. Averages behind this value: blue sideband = 5.14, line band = 4.52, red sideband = 5.06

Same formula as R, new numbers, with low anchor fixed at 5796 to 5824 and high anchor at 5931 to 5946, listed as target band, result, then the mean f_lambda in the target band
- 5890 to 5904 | 2.9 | 4.26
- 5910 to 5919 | 0.6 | 5.03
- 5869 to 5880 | 1.1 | 4.88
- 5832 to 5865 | 1.3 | 5.22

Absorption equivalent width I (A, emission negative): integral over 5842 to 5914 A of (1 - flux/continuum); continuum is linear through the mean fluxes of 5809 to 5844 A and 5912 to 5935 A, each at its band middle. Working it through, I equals 4.5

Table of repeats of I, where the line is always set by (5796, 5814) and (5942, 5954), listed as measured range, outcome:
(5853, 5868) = 0.6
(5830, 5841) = 0.7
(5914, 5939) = 0.5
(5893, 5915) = 2.3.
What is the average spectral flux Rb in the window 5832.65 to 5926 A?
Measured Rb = 4.92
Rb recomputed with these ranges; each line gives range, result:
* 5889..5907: 4.39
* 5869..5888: 4.77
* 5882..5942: 4.84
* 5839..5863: 5.25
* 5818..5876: 5.23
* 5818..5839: 5.25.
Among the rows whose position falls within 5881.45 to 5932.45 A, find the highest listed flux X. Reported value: 5.439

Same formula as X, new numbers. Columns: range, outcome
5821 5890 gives 6.158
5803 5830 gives 5.956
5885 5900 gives 4.656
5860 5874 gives 5.58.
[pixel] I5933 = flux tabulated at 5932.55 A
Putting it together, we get 5.263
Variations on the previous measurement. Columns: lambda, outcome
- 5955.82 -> 4.907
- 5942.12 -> 5.648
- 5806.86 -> 5.765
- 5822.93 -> 5.291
